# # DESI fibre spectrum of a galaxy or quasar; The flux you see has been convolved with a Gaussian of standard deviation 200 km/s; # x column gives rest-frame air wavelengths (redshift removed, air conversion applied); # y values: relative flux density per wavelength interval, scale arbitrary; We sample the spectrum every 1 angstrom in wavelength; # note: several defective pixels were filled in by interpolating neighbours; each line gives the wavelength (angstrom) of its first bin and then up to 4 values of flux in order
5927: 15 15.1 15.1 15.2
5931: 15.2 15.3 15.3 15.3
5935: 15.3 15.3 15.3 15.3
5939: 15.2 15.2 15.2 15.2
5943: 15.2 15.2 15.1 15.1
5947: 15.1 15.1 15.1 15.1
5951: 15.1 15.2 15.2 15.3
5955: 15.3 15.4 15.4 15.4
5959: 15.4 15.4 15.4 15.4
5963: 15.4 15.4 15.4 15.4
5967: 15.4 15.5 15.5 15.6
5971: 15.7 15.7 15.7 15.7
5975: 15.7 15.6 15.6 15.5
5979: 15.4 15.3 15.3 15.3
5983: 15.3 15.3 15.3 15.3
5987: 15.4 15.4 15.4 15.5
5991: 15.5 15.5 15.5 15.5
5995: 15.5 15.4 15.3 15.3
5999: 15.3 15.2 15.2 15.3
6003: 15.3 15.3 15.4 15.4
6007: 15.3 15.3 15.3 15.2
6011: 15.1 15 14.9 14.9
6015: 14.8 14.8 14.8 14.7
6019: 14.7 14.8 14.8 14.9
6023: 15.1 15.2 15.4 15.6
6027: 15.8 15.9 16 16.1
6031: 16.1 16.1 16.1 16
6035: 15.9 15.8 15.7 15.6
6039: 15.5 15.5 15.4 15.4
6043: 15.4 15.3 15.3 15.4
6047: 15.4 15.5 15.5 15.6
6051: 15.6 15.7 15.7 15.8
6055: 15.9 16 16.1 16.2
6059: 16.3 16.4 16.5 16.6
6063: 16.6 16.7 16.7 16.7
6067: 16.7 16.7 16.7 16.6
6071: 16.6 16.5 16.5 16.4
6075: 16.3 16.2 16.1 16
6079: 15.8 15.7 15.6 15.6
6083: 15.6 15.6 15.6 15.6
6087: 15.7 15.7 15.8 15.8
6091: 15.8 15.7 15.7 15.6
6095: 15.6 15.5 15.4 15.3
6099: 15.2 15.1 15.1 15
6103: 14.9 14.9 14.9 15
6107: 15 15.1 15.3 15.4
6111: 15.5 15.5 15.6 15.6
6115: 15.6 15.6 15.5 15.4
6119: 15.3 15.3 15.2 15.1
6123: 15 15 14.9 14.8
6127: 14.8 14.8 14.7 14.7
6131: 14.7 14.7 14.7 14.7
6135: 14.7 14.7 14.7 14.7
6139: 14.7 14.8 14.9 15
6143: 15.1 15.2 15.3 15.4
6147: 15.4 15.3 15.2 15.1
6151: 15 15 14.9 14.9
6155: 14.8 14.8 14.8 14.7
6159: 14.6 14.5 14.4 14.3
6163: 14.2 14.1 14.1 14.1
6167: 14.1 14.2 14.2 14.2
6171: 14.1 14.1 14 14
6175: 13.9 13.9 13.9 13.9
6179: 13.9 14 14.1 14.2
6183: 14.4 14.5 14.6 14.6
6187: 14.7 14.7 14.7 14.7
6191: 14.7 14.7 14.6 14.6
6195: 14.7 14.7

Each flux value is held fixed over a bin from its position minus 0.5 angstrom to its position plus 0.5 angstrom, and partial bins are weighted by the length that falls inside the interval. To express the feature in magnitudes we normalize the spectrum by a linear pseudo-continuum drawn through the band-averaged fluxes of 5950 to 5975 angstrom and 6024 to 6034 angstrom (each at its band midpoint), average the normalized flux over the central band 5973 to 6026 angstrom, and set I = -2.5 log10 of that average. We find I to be 0.03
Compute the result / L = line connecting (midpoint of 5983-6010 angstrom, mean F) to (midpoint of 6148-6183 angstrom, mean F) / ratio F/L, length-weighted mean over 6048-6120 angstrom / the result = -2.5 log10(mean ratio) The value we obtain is -0.066 mag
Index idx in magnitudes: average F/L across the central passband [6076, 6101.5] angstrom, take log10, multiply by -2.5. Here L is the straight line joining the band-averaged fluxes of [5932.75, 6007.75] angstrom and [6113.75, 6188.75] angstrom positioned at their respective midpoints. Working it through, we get -0.05 mag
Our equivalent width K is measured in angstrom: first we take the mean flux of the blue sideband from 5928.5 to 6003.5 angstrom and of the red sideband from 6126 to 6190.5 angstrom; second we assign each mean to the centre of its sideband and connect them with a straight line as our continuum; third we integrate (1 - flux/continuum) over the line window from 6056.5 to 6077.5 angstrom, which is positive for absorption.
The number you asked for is -2.2 angstrom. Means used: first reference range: 15.3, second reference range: 14.6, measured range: 16.5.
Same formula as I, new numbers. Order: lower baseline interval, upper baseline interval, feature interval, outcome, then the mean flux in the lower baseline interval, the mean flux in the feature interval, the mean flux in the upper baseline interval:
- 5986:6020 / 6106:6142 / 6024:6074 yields -0.058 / 15.2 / 16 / 15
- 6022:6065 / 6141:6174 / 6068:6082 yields -0.051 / 15.8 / 16.2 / 14.7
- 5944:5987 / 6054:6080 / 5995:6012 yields 0.032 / 15.4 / 15.3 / 16.4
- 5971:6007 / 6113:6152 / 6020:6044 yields -0.021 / 15.4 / 15.6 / 15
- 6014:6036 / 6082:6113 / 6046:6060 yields -0.027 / 15.4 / 15.8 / 15.4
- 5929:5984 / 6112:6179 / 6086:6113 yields -0.034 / 15.3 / 15.4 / 14.8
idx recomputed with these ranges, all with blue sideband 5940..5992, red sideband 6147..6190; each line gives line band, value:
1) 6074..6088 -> -0.07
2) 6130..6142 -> -0.01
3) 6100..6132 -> -0.03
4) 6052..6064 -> -0.09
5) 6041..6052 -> -0.03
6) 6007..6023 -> 0.01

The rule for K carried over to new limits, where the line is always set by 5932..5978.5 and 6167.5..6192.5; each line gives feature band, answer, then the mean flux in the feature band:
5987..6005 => -0.26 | 15.4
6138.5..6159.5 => -0.83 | 15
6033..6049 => -0.66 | 15.6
